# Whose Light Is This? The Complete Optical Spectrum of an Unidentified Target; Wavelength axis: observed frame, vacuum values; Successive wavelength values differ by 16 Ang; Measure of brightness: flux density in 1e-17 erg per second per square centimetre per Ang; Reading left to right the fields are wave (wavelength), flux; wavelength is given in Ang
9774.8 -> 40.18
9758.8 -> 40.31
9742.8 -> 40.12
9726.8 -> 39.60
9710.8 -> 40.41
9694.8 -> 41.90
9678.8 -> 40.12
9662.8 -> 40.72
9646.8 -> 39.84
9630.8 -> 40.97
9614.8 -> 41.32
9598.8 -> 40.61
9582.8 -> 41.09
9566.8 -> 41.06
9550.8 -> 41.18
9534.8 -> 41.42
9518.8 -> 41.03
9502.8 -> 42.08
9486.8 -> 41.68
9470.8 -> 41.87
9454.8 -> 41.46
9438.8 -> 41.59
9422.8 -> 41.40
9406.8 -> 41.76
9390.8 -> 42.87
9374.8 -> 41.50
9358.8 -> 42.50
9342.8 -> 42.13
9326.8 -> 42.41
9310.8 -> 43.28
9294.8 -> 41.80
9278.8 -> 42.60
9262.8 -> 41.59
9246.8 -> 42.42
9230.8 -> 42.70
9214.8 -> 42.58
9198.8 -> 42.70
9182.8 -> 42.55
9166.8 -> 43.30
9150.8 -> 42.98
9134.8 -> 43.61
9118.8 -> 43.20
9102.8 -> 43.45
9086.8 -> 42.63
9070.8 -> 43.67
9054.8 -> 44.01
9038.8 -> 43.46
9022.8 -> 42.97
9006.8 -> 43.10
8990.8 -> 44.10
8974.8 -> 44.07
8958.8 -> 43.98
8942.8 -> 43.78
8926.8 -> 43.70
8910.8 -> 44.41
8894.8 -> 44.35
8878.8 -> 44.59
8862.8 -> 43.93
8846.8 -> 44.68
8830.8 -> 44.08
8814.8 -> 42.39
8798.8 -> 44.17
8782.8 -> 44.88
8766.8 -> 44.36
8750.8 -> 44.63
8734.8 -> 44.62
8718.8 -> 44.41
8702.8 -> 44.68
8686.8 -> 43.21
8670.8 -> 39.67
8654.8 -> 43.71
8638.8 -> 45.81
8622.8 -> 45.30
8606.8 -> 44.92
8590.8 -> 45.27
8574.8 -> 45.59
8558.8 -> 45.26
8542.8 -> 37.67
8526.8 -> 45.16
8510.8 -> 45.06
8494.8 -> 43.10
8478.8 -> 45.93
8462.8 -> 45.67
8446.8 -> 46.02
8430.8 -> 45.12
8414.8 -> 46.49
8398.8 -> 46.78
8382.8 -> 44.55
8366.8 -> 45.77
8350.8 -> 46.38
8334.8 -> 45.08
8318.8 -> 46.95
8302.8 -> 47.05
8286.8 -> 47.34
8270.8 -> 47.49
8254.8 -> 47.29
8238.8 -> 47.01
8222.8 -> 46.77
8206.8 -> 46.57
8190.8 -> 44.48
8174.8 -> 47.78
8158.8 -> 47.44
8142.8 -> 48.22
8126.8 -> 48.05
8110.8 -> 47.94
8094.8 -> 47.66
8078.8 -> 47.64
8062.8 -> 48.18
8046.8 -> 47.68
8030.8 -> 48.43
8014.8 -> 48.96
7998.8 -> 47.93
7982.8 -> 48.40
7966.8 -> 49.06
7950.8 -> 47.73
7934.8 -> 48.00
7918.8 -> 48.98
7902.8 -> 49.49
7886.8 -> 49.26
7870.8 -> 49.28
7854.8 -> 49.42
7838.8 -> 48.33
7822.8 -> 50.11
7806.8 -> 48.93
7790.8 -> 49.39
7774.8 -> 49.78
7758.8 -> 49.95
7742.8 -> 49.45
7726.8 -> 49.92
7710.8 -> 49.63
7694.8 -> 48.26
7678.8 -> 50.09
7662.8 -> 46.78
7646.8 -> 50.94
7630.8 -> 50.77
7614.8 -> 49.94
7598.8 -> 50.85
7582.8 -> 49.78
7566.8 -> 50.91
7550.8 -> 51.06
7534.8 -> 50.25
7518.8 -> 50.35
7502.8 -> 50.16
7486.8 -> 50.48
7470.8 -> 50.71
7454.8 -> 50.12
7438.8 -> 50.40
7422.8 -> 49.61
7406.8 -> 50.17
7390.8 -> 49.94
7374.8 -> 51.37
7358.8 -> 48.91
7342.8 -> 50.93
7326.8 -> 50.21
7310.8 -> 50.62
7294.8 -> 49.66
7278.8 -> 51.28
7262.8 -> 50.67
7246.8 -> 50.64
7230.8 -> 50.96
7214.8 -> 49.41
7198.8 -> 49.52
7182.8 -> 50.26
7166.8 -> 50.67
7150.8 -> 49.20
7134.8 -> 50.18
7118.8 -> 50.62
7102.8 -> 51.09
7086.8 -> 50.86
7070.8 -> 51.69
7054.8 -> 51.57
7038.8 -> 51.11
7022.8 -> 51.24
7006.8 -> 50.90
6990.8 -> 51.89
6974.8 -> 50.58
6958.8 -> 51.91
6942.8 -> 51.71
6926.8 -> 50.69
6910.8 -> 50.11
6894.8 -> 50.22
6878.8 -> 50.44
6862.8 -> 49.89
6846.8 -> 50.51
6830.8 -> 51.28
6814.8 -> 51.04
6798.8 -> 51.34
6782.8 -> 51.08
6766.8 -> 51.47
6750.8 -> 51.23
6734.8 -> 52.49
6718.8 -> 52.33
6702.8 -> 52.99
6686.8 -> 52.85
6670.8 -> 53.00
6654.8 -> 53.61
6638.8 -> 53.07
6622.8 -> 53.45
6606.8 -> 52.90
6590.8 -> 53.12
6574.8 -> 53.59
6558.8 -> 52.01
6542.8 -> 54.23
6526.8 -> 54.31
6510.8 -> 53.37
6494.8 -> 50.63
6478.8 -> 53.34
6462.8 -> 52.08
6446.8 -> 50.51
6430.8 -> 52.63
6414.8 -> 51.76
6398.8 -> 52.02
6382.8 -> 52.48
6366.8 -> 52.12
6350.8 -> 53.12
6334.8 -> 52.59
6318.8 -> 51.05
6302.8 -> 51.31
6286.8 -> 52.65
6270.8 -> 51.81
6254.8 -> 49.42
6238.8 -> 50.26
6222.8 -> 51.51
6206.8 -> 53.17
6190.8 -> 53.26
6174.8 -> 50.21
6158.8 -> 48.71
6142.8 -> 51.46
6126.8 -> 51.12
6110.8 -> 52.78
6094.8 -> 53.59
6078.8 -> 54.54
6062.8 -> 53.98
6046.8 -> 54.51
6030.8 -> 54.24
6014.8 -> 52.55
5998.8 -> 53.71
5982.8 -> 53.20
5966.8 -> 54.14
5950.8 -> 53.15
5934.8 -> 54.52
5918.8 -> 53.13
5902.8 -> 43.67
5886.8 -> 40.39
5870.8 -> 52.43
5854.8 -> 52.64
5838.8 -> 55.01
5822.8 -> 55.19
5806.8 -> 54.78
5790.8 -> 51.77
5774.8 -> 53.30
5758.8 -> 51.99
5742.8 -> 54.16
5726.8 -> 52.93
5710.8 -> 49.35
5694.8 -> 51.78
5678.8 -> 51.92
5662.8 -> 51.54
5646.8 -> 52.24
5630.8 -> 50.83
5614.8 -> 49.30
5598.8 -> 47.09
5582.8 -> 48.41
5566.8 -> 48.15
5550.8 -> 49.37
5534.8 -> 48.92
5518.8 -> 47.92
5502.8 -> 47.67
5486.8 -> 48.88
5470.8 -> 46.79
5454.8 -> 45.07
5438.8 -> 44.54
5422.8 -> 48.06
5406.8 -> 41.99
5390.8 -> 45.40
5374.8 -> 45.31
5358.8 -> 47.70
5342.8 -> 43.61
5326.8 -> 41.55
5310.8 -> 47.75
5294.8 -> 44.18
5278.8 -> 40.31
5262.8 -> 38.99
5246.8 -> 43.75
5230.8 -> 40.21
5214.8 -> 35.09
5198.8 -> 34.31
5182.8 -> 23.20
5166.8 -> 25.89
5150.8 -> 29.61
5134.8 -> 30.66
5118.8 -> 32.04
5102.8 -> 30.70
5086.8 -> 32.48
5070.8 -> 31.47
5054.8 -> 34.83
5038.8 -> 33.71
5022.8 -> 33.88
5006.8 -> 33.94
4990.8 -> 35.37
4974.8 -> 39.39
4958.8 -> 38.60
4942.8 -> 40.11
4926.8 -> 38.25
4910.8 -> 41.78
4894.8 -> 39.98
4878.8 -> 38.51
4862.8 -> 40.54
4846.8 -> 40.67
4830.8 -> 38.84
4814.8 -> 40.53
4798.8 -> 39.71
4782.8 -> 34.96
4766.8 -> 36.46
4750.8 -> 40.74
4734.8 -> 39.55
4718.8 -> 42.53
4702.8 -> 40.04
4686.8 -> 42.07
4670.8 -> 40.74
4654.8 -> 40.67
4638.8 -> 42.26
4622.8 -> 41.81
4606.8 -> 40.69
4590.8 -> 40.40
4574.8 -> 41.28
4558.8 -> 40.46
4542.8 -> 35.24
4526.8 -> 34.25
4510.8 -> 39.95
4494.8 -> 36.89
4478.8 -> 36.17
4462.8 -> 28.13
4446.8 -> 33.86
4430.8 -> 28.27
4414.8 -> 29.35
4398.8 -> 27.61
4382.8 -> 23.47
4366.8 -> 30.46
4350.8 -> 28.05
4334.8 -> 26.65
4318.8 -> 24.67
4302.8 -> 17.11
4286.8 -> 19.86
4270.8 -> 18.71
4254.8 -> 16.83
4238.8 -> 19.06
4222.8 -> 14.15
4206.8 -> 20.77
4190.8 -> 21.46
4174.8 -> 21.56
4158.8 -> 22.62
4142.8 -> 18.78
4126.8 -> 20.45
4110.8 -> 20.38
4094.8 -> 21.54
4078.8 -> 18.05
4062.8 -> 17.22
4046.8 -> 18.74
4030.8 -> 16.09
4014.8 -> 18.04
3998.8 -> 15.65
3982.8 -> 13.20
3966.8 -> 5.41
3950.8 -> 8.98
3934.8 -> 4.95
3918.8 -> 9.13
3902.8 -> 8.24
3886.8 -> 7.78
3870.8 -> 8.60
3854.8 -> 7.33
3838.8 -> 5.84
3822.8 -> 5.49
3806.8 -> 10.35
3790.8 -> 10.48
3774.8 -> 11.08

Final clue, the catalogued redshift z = 0.00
